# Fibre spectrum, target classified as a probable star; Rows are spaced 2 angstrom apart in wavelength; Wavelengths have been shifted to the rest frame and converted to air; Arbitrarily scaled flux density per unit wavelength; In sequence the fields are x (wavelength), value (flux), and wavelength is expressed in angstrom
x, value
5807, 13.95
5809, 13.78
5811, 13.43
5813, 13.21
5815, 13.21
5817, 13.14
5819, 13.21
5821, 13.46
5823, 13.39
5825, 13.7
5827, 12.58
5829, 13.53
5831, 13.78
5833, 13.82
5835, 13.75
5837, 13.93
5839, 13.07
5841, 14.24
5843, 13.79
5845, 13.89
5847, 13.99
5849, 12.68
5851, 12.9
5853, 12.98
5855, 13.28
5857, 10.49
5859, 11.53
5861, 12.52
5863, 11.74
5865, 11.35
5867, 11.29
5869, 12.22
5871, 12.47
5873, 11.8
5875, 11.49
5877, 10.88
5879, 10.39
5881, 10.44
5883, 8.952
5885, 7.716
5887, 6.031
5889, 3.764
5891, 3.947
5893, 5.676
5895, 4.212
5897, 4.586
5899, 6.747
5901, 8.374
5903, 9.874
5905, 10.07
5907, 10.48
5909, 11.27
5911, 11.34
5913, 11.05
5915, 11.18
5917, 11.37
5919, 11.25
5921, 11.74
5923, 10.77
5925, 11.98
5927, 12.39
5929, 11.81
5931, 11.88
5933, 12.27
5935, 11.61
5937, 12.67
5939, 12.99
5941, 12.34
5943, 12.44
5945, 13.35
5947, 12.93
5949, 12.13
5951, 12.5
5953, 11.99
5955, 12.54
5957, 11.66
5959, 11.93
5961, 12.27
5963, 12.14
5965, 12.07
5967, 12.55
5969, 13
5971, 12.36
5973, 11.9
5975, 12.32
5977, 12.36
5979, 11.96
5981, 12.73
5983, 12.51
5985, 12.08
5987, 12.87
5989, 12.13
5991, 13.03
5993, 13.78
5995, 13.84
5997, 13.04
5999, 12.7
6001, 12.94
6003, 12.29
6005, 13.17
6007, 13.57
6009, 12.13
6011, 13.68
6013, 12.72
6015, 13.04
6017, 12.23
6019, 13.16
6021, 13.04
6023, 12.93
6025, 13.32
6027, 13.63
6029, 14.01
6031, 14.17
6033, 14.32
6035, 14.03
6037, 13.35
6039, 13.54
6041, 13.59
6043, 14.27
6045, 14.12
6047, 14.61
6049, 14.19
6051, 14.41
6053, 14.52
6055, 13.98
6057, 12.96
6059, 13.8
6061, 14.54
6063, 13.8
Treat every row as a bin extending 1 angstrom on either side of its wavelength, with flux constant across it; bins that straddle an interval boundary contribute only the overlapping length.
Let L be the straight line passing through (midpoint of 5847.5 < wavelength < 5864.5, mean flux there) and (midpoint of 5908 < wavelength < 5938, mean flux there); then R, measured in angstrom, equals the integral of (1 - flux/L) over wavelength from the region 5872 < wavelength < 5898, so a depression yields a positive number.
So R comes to 9.4 angstrom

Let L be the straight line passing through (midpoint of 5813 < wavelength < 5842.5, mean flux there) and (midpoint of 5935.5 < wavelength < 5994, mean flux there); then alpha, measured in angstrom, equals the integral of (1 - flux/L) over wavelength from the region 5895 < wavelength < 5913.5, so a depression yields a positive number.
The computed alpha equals 5.6 angstrom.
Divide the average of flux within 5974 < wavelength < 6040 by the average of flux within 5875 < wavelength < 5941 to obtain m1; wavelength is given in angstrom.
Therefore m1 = 1.3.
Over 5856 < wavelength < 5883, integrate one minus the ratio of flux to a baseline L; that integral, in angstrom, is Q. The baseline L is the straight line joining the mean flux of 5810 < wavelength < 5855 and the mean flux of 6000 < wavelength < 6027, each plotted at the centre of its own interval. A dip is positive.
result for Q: 4.0 angstrom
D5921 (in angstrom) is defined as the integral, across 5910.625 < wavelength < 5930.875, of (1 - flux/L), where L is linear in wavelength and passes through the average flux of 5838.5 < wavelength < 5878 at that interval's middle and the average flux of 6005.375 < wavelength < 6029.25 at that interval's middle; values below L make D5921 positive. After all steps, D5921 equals 1.9 angstrom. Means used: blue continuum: 12.4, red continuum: 13.1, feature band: 11.5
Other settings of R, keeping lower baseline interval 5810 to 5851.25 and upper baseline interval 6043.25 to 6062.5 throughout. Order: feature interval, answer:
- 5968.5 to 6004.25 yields 3.3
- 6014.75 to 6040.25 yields 1.1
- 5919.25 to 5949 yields 3.4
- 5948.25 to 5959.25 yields 1.3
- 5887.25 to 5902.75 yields 9.2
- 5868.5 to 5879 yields 1.5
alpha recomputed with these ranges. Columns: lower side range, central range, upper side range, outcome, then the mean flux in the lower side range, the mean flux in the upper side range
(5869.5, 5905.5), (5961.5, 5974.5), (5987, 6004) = -0.6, 8.22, 13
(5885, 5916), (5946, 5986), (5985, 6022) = -4.4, 7.9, 12.9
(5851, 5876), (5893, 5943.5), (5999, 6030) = 7.5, 12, 13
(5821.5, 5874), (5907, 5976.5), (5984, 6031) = 5.0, 12.9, 13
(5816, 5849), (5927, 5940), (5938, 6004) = 0.6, 13.6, 12.5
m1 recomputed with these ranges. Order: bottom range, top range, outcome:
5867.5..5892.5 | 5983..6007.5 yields 1.41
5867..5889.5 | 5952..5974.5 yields 1.24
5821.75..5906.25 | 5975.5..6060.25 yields 1.22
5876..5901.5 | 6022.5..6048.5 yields 1.97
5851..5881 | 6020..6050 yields 1.18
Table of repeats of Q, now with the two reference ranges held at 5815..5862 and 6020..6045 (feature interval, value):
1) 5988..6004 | 0.75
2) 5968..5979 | 0.97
